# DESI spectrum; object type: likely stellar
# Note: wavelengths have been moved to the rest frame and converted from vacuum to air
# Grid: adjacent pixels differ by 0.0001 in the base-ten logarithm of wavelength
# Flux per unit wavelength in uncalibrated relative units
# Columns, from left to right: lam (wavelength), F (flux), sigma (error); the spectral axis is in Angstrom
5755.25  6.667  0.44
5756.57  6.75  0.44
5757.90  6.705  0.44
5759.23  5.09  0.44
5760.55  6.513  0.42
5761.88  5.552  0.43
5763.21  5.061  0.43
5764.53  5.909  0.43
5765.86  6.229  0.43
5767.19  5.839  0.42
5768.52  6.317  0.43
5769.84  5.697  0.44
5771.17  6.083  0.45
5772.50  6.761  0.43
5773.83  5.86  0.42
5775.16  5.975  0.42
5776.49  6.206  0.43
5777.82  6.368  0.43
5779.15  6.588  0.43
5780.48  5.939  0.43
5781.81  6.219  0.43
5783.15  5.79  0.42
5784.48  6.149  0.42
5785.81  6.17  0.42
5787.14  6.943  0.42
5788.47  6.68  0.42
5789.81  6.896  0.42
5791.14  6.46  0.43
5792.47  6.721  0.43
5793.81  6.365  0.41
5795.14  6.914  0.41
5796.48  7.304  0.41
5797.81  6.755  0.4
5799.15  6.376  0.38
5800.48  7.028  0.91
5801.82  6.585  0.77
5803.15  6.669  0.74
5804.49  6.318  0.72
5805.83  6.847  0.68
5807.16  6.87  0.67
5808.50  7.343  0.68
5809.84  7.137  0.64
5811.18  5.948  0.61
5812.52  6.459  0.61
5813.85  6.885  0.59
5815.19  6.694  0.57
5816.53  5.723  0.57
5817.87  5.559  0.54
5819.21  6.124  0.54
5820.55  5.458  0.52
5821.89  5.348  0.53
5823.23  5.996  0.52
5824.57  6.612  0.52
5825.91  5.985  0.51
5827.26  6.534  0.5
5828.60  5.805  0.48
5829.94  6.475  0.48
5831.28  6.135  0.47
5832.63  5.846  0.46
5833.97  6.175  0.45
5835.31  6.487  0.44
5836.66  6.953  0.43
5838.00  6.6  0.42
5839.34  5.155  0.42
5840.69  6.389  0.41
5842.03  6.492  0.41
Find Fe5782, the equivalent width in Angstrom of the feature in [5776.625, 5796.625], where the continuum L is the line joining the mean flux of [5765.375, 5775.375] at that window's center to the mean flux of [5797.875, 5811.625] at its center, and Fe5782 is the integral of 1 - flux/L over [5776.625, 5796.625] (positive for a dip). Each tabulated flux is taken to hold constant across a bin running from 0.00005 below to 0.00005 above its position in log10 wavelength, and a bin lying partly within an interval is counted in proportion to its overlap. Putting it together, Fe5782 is -0.2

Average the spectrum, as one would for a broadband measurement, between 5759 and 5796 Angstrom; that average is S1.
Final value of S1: 6.21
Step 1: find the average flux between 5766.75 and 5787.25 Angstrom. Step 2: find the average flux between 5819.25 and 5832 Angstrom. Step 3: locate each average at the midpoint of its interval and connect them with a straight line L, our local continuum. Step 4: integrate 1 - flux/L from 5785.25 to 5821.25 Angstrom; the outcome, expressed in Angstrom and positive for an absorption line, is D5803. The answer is -2.7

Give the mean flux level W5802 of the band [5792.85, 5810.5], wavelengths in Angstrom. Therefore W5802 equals 6.81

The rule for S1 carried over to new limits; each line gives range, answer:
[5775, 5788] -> 6.25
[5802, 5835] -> 6.3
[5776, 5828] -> 6.43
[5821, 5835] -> 6.09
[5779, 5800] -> 6.52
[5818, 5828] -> 5.98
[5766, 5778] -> 6.12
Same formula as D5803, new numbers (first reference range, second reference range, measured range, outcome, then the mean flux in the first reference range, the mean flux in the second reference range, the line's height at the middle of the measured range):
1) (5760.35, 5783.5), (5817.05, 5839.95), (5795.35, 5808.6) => -1.6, 6.04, 6.07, 6.06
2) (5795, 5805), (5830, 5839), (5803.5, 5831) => 1.0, 6.74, 6.33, 6.54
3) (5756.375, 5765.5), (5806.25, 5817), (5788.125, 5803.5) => -0.7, 5.91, 6.66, 6.42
